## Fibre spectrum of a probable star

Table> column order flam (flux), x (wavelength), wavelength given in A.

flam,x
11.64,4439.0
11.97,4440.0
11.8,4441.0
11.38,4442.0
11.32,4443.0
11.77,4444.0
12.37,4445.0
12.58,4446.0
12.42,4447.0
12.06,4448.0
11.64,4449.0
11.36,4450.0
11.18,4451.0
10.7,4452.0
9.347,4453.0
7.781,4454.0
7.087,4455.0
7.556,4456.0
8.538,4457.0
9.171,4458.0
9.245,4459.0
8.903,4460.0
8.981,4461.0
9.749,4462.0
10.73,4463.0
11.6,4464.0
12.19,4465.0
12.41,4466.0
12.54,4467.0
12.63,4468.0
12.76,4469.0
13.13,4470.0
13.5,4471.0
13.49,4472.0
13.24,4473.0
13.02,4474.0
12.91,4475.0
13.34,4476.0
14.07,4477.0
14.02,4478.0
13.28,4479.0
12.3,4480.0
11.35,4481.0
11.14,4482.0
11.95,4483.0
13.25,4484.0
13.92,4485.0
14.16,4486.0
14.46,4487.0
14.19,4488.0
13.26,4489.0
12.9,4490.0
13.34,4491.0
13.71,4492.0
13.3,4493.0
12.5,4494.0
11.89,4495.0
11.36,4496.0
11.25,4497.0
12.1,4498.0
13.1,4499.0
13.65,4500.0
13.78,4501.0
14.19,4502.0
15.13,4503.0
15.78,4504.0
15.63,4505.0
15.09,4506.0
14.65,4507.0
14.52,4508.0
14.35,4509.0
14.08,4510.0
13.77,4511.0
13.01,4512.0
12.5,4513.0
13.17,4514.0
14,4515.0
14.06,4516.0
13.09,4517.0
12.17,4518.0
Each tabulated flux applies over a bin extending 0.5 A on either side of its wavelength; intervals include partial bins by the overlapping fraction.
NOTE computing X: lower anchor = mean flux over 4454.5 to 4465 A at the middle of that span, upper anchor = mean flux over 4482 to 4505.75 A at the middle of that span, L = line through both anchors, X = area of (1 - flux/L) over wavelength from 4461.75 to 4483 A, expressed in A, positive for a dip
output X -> -3.5 A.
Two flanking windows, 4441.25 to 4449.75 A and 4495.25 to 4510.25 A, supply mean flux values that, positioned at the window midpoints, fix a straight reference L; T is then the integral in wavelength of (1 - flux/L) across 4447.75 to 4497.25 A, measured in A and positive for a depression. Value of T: 3.9 A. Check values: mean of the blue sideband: 11.9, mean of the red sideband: 13.9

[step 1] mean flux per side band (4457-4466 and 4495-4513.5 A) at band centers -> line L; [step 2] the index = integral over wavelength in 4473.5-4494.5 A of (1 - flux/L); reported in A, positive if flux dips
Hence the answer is -2.0 A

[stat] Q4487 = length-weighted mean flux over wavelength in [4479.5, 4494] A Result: 13.1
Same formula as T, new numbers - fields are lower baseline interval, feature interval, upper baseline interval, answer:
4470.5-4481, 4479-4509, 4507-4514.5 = 0.2 A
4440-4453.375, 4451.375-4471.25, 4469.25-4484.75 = 3.0 A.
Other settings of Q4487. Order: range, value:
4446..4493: 11.9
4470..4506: 13.3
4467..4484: 12.9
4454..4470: 10.3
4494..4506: 13.5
